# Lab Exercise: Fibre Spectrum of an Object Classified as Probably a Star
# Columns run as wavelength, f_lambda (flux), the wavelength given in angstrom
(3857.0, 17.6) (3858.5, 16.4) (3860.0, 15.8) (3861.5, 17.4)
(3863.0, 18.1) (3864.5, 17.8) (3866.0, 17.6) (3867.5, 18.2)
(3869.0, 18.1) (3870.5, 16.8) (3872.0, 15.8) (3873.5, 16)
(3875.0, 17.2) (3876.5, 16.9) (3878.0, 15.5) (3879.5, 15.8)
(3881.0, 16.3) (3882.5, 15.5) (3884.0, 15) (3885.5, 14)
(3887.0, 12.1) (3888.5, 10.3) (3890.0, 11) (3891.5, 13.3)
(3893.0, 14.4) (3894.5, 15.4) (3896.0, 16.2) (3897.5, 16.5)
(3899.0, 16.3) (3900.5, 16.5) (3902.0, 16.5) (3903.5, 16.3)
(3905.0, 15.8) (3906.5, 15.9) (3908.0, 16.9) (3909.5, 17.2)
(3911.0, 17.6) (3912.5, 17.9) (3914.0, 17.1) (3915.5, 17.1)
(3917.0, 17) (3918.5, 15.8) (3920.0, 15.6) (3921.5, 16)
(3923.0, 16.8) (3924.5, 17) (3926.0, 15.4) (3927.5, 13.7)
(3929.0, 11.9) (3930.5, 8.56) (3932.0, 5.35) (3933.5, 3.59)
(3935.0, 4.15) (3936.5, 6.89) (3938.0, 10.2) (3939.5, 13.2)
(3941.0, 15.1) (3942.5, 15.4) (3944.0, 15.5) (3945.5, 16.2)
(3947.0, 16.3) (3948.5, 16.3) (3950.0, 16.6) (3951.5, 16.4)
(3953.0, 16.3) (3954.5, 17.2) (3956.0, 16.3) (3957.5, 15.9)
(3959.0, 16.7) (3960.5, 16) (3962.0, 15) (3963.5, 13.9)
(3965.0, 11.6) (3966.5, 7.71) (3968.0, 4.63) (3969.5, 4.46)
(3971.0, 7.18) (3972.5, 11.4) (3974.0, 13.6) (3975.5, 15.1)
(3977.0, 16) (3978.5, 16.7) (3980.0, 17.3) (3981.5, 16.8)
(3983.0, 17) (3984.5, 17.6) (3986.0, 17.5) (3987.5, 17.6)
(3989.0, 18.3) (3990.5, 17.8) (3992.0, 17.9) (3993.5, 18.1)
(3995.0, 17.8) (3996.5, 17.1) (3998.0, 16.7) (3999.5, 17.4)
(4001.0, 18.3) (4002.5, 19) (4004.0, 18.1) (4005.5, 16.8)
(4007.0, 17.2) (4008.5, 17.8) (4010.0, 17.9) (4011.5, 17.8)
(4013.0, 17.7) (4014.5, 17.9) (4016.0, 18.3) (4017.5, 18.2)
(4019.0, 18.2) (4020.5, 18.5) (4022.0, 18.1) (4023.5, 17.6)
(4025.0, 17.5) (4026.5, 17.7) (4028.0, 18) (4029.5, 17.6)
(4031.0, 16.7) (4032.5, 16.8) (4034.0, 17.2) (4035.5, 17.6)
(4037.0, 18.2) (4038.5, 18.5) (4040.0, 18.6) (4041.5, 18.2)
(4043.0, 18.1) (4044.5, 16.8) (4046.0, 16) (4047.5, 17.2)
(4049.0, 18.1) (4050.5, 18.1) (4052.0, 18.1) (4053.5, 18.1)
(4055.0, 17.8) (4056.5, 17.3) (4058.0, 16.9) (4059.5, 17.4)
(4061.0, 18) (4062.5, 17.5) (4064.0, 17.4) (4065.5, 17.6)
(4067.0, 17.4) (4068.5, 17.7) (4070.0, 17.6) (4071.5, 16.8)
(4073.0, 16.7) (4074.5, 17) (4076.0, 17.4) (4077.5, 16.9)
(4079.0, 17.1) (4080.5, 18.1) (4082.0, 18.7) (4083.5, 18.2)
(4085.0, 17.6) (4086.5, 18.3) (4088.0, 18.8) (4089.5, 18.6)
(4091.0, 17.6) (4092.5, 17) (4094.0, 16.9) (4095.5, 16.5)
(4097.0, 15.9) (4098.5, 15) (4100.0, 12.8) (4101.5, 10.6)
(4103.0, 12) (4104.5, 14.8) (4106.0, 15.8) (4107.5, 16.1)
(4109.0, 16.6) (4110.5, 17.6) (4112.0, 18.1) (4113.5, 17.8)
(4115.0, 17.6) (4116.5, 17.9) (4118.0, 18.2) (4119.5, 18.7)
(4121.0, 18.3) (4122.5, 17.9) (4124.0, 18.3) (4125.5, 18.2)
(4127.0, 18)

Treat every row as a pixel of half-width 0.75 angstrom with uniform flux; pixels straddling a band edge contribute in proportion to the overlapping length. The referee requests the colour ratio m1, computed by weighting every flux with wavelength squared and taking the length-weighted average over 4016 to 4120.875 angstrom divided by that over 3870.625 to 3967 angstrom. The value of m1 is 1.27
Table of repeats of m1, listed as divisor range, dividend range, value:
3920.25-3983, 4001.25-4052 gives 1.39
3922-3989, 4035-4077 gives 1.36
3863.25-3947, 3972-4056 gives 1.25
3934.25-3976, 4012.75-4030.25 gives 1.42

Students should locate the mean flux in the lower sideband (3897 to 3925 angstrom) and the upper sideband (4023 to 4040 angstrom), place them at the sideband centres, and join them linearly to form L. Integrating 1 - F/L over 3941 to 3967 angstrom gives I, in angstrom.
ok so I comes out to 2.5 angstrom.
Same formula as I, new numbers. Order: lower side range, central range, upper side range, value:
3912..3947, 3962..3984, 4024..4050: 3.7 angstrom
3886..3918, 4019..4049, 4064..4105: -2.3 angstrom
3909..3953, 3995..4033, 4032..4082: -3.2 angstrom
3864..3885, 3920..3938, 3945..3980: 4.7 angstrom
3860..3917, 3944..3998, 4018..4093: 5.5 angstrom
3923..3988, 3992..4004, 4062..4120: -2.7 angstrom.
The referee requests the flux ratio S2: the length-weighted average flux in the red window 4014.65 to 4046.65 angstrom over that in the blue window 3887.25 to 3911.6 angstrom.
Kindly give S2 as 1.2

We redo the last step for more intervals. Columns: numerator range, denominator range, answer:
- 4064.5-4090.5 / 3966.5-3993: 1.23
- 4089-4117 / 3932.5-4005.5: 1.10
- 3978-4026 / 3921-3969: 1.35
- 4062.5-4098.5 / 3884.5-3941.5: 1.25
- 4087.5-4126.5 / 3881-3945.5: 1.18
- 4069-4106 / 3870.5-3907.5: 1.09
